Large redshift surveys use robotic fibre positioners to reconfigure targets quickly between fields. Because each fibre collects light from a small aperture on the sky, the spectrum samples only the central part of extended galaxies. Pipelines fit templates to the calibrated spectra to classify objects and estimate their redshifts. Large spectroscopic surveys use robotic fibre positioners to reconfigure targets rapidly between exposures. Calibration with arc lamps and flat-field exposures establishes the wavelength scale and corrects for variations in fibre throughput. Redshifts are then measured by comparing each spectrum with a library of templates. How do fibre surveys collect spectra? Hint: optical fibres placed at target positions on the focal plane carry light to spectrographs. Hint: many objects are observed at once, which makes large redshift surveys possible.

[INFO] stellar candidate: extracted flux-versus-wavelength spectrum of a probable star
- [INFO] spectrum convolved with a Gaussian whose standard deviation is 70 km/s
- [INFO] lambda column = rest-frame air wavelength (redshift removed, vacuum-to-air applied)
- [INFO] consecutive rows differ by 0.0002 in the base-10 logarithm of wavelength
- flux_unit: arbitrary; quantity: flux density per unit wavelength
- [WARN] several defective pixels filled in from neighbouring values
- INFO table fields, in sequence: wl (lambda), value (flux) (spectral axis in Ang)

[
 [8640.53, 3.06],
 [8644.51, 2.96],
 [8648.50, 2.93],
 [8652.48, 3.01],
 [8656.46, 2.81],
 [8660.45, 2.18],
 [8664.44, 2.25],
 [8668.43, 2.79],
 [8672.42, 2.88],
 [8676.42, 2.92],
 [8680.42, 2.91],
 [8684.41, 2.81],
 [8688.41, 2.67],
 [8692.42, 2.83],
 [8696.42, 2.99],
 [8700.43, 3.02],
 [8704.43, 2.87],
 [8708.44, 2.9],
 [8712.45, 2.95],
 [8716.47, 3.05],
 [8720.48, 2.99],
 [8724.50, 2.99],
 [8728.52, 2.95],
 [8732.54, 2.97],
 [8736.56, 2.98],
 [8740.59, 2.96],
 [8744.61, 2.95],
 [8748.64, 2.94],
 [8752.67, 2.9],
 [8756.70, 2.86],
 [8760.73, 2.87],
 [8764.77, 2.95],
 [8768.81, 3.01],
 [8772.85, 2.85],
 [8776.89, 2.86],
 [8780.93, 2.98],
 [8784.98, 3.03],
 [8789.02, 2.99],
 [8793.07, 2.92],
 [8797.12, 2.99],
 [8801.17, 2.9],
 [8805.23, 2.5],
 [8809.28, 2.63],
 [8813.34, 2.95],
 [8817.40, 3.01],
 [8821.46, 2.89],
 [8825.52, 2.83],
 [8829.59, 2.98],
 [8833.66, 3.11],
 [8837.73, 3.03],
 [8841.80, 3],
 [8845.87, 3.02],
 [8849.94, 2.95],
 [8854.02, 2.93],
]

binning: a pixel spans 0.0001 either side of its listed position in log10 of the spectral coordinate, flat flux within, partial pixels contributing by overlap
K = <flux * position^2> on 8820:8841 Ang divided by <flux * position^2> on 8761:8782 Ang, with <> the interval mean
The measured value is 1.0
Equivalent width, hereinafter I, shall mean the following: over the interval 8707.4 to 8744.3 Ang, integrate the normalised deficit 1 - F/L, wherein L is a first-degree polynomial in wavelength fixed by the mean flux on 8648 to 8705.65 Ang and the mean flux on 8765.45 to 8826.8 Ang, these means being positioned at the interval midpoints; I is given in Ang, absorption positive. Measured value -1.9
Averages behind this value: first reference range 2.79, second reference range 2.89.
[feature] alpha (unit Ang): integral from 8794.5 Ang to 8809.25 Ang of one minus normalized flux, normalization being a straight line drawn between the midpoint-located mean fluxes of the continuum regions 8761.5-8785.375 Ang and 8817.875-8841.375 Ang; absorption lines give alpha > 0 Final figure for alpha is 0.9 Ang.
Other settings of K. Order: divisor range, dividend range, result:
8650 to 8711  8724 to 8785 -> 1.07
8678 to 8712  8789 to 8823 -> 1.02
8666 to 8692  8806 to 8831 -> 1.05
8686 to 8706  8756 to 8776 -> 1.03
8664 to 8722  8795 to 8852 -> 1.05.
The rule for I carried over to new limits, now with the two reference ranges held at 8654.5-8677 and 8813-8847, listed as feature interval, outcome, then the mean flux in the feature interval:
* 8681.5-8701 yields -1.3 Ang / 2.85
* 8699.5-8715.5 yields -1.3 Ang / 2.94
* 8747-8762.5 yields -0.4 Ang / 2.89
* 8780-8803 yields -0.6 Ang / 2.97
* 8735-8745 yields -0.7 Ang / 2.96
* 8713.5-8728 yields -1.4 Ang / 3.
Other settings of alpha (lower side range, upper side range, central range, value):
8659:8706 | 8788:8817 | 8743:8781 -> -1.3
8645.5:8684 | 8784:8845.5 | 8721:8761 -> -1.5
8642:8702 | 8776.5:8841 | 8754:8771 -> -0.3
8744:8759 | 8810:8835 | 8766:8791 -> -0.3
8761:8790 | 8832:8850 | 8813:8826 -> 0.3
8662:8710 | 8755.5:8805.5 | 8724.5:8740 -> -0.6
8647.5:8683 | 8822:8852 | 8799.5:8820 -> 1.0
